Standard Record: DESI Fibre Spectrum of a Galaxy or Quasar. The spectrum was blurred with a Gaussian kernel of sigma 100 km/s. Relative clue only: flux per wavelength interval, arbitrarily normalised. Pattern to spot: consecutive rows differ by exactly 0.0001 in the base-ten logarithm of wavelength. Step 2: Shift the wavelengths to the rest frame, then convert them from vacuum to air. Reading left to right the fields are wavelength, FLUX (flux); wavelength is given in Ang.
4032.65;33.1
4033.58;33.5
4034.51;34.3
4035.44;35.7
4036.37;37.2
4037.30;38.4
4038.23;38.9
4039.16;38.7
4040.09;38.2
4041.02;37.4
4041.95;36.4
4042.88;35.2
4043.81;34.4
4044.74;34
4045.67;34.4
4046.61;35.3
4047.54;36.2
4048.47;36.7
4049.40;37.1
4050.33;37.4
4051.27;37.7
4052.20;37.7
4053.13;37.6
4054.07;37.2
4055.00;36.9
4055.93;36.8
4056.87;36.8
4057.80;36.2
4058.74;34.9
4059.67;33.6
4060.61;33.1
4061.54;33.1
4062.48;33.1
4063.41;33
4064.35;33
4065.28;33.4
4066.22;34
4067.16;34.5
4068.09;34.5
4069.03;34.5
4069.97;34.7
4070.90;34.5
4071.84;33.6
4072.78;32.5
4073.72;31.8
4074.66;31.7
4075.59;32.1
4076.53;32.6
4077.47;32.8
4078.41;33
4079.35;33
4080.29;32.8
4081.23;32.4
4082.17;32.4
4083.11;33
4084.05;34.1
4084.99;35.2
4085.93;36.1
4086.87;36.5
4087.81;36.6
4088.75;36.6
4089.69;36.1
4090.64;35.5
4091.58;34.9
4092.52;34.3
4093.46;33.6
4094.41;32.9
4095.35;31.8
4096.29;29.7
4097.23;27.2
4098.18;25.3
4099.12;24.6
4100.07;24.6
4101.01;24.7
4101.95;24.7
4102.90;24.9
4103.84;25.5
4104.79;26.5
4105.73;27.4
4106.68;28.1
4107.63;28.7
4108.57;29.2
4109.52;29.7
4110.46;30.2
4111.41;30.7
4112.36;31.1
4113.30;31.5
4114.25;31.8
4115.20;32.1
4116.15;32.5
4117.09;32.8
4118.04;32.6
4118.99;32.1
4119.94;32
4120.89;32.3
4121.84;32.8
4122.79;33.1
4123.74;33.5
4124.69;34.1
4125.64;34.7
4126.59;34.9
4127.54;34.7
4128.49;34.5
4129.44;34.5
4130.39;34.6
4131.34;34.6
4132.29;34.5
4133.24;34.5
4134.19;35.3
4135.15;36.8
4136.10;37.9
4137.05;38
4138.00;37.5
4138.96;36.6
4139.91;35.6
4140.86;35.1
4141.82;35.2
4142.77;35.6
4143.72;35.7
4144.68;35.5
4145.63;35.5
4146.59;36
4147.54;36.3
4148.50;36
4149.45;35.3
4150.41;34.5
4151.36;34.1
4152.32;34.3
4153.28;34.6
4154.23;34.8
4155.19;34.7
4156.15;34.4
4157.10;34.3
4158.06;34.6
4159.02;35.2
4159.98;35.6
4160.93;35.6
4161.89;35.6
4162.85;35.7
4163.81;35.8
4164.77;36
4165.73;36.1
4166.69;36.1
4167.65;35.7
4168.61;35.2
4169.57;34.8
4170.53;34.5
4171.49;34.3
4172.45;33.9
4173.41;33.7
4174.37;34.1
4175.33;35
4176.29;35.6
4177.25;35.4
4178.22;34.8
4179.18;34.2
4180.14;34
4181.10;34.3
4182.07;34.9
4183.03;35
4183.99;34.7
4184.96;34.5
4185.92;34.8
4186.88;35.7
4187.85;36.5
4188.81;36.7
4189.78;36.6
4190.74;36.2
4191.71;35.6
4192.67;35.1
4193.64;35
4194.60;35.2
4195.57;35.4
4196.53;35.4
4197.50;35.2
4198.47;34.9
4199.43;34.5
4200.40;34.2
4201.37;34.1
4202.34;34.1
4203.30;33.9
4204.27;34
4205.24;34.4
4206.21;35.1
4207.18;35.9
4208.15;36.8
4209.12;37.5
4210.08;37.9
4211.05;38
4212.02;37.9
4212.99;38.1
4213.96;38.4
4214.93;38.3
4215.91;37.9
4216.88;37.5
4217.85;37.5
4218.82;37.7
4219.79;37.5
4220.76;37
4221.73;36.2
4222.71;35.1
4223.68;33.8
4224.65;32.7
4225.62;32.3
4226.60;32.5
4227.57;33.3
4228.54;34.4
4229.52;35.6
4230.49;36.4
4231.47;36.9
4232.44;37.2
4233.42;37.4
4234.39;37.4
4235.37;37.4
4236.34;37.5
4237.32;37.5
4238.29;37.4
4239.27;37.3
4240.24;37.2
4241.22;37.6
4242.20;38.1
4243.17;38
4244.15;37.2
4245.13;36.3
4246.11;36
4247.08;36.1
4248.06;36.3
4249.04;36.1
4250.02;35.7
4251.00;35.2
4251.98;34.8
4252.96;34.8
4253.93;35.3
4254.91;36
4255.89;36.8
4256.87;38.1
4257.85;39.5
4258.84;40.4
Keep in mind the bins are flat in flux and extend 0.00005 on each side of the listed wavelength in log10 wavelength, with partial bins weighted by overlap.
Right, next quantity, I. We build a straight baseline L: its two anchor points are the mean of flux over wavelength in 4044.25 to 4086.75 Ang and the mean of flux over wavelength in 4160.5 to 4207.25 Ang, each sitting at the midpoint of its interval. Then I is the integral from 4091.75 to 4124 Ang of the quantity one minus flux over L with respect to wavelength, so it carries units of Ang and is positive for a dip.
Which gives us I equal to 4.48 Ang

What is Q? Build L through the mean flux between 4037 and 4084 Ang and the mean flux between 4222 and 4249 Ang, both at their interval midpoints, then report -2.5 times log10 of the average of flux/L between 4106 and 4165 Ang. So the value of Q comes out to 0.04 mag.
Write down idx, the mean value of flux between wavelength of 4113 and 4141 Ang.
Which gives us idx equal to 34.3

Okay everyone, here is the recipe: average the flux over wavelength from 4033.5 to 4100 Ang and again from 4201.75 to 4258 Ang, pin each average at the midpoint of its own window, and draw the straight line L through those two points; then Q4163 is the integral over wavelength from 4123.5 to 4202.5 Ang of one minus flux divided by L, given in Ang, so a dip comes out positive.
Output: 0.8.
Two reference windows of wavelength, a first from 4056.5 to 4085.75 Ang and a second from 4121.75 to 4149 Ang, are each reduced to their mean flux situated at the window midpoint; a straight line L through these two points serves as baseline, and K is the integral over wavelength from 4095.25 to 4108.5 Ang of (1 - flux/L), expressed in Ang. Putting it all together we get 3.00 Ang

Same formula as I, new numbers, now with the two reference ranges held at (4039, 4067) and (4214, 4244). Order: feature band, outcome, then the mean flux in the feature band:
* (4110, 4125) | 1.6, 32.2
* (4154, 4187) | 1.1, 35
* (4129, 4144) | 0.1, 35.8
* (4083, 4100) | 1.4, 32.8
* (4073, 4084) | 1.0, 32.6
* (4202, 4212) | 0.1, 35.9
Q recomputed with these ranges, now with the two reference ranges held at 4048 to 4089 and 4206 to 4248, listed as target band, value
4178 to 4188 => 0.04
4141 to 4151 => 0.00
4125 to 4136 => 0.01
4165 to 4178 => 0.03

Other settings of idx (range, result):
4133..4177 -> 35.4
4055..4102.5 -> 32.9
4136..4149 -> 36.1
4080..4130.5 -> 31.6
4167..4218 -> 35.5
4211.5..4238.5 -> 36.4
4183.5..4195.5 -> 35.5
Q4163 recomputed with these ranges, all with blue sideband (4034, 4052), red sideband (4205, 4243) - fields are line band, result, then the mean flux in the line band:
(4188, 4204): 0.6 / 35.2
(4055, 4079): 1.8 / 33.8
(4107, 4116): 1.5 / 30.6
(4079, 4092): 0.7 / 34.7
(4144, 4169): 0.9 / 35.3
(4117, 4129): 1.0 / 33.4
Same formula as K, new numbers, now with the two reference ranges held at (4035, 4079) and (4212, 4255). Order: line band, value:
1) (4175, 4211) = 0.8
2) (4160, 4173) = 0.2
